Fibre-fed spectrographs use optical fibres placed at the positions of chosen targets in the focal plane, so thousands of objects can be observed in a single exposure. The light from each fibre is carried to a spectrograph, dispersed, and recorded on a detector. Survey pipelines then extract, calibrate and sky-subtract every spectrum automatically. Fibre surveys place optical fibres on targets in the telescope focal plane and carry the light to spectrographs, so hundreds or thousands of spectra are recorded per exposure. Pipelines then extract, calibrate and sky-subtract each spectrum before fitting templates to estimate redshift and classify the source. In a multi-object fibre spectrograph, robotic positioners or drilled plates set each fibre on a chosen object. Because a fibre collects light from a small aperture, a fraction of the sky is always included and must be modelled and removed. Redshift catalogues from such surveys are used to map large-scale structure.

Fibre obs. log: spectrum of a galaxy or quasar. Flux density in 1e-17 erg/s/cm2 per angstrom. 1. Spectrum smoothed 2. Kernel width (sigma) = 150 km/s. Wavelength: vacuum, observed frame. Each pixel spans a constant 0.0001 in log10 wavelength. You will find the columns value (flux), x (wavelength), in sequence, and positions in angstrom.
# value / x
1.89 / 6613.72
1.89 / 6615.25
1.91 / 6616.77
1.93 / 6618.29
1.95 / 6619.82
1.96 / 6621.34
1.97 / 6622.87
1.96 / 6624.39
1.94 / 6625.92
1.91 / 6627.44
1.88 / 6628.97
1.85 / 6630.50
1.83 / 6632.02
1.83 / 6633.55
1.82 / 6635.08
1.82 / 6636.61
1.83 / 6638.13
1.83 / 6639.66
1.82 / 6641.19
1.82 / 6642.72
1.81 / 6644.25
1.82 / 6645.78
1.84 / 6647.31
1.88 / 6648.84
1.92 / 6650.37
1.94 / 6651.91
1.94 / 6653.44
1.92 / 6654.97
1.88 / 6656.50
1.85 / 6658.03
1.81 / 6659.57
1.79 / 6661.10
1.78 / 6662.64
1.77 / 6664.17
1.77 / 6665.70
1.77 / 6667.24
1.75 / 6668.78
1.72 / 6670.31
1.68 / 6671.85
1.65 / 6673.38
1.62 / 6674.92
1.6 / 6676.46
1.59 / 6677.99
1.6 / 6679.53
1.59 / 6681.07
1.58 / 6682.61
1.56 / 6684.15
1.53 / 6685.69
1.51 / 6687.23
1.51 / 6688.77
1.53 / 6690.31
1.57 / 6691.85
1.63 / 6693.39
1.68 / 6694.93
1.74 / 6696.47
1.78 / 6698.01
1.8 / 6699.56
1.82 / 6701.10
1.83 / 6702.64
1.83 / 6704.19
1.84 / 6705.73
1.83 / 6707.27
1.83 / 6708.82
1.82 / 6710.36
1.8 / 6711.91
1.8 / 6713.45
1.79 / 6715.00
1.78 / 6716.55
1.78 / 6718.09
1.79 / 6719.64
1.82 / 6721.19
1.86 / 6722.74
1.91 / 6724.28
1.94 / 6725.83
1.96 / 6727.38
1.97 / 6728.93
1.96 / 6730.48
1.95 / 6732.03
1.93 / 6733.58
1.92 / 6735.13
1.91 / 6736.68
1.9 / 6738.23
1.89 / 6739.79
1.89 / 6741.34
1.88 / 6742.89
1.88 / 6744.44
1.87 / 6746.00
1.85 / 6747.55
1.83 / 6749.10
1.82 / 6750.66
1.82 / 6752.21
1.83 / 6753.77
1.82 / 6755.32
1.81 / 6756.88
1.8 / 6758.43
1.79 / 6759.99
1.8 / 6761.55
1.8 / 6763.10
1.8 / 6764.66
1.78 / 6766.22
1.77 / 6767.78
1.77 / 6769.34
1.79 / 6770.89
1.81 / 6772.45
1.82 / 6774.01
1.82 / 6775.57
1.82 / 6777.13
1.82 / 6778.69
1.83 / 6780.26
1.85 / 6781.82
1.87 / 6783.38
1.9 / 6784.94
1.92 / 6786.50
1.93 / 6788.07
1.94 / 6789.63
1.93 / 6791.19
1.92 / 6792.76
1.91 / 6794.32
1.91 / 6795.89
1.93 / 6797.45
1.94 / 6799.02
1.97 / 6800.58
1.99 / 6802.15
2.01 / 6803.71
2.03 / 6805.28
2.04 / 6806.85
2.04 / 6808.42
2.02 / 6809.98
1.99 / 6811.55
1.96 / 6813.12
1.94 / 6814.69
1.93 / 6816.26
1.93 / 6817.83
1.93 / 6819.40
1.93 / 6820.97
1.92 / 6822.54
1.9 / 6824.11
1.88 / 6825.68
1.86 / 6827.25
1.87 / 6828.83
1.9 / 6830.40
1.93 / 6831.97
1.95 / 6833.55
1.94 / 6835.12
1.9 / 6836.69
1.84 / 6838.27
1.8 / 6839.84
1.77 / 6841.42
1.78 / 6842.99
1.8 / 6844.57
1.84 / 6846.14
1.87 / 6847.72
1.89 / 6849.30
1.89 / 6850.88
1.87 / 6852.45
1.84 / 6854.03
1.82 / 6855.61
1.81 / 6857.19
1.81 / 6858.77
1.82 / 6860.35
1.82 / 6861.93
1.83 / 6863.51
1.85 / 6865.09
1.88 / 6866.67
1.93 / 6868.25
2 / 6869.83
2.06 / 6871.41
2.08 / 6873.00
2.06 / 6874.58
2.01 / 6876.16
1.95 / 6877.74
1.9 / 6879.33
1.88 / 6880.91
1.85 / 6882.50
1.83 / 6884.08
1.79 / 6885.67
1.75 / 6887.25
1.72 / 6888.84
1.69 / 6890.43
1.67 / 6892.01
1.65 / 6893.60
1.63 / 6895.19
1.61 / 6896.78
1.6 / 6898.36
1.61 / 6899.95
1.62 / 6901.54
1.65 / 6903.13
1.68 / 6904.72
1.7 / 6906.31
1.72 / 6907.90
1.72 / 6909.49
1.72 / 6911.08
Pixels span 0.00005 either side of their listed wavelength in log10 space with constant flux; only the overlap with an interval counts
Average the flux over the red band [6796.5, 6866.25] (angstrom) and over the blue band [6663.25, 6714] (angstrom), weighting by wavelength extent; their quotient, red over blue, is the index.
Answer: 1.12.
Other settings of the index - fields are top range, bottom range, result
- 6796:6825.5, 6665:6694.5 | 1.21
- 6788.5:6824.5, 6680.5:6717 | 1.15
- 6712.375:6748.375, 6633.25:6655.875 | 1.01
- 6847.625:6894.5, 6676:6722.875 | 1.09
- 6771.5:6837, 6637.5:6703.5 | 1.11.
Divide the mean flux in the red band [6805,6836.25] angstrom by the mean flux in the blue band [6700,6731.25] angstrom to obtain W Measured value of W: 1.05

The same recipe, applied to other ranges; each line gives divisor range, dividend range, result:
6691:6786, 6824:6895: 1.02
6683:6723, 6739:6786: 1.06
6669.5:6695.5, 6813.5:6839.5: 1.19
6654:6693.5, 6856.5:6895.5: 1.10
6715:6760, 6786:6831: 1.04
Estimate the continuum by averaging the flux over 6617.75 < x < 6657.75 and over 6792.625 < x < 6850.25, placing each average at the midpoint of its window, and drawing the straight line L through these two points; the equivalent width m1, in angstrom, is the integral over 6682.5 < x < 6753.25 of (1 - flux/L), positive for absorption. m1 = 3.58 angstrom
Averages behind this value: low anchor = 1.88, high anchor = 1.92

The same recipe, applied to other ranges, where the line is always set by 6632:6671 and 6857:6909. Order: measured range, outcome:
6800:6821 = -2.0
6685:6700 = 1.6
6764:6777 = 0.1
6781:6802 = -1.2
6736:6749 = -0.4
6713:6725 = 0.0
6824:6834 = -0.5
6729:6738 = -0.6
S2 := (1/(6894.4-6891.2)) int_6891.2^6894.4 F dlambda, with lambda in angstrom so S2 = 1.66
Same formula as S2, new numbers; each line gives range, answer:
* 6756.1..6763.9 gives 1.8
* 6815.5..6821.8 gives 1.93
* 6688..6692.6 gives 1.54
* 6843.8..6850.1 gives 1.85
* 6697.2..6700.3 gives 1.79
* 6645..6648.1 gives 1.83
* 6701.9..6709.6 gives 1.83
